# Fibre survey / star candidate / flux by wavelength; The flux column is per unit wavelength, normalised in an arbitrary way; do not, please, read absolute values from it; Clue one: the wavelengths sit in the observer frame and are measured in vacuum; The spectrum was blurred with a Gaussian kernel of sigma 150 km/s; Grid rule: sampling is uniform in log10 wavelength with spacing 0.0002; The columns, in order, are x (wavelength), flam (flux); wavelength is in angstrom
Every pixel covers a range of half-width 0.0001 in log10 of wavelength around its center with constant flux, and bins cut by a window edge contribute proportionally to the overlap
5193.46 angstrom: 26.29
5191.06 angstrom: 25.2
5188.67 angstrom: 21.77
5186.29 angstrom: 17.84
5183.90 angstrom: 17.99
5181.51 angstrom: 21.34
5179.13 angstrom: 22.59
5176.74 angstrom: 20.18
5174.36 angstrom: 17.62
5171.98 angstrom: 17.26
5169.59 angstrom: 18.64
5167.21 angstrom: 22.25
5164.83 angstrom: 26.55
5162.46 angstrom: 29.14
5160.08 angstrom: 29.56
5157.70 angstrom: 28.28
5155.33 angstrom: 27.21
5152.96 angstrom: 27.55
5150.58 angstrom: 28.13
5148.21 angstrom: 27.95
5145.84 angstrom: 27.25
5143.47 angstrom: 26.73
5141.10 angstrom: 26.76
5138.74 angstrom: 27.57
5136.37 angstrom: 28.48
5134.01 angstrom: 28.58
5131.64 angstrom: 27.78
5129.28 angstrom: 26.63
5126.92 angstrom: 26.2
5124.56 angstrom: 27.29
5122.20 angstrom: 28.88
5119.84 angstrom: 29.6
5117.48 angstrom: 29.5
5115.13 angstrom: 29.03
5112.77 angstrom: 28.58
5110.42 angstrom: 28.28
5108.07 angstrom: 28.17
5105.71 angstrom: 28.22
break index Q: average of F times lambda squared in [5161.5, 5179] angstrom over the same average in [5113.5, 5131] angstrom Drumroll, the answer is 0.78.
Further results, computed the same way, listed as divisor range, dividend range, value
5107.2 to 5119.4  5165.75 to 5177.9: 0.69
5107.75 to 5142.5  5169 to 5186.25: 0.70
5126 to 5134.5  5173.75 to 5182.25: 0.77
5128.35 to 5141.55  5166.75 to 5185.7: 0.72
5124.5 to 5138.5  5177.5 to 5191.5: 0.77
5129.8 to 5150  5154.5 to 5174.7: 0.89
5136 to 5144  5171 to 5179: 0.70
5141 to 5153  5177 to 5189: 0.75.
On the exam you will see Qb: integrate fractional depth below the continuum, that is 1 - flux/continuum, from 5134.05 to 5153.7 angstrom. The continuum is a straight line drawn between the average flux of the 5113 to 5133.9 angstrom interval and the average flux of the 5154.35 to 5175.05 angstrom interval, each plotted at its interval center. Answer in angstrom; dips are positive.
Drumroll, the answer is -1.1 angstrom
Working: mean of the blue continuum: 28.2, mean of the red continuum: 24.2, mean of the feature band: 27.6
